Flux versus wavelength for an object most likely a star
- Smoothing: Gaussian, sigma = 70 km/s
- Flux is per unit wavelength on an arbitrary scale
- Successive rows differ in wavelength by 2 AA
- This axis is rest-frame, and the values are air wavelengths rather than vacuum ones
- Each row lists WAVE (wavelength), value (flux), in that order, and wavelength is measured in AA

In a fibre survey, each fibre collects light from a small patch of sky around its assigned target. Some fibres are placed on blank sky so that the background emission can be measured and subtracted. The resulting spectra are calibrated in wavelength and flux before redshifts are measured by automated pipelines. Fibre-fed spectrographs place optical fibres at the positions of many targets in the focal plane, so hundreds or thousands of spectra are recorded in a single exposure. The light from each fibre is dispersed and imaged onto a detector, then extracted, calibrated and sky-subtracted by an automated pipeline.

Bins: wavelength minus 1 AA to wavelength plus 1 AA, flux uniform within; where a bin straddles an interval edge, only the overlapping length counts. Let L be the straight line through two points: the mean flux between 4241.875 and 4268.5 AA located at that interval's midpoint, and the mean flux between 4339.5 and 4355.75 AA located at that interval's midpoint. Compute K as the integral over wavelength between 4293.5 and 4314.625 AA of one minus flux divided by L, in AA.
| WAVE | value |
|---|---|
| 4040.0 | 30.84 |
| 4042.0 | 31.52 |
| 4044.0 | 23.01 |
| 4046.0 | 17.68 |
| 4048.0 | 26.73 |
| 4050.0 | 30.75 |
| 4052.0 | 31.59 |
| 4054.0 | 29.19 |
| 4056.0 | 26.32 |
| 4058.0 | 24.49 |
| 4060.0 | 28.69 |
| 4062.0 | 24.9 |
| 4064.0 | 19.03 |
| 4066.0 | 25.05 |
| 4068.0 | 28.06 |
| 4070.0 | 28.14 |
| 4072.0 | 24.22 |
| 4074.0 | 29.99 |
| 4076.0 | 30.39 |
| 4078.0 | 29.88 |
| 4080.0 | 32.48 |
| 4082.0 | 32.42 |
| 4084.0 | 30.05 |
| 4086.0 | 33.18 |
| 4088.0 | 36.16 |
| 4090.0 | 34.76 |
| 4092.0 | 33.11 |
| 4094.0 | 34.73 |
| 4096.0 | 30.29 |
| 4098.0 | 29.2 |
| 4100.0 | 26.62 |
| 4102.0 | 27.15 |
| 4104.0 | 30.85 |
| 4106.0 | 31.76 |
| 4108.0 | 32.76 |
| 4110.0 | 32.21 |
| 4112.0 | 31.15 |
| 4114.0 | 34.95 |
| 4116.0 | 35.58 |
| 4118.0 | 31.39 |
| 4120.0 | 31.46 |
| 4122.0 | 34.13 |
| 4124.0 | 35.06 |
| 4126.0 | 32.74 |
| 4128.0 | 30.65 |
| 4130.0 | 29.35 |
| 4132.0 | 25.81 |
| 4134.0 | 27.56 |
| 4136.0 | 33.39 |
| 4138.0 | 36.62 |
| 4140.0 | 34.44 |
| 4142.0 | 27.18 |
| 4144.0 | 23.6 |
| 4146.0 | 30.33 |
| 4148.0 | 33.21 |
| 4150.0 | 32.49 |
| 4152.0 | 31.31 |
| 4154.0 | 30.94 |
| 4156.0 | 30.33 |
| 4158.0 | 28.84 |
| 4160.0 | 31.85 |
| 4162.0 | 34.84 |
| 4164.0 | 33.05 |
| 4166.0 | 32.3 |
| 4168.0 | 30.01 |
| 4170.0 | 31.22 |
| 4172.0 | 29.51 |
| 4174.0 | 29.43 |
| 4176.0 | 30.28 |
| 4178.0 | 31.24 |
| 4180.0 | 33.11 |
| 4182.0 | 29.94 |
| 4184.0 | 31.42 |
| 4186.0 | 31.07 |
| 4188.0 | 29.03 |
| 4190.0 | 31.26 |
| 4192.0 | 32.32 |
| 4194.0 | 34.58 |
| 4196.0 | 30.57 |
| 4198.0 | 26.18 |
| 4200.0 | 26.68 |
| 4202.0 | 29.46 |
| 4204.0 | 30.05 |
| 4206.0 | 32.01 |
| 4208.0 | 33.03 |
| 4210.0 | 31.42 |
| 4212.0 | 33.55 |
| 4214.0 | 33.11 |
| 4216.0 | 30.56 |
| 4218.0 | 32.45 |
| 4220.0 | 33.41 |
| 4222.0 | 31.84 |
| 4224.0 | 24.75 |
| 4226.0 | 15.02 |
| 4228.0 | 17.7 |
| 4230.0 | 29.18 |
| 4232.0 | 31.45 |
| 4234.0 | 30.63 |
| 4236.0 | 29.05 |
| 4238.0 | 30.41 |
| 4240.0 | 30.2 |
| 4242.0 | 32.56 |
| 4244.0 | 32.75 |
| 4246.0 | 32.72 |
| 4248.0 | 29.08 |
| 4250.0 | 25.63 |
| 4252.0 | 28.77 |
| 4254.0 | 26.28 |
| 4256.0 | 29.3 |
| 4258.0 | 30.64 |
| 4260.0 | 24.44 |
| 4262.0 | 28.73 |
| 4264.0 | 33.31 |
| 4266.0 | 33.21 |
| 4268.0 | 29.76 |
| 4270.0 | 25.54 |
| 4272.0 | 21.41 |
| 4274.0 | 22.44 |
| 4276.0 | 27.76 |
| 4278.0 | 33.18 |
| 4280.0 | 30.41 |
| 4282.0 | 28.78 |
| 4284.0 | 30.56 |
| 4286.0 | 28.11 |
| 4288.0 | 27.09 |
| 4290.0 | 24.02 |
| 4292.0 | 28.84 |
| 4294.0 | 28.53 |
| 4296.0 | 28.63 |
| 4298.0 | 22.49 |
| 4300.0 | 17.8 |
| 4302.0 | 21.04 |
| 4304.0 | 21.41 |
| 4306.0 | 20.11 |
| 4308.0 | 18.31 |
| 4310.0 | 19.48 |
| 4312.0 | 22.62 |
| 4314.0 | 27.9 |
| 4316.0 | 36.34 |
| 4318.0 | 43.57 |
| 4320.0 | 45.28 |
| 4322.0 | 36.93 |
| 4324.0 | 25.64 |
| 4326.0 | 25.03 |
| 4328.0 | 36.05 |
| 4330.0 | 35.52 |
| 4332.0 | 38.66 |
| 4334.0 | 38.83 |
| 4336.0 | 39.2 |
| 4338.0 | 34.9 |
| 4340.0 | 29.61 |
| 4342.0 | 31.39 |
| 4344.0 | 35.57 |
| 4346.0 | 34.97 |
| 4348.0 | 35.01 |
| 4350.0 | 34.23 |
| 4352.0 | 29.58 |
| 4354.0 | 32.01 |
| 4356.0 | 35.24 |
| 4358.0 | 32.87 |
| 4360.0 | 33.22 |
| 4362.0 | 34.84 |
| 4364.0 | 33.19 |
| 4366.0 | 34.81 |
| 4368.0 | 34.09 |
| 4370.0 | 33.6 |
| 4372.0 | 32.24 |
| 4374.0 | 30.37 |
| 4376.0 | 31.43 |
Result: 6.1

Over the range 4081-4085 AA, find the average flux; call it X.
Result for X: 31.2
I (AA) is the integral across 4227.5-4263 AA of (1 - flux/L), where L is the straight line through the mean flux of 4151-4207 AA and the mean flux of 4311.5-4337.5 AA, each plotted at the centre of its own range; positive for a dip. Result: 4.0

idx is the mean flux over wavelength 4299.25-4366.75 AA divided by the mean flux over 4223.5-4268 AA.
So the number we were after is 1.11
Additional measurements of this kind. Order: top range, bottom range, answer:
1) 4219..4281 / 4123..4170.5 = 0.91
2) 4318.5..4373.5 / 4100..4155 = 1.09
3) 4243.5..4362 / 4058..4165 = 0.97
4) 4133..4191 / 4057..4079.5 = 1.16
